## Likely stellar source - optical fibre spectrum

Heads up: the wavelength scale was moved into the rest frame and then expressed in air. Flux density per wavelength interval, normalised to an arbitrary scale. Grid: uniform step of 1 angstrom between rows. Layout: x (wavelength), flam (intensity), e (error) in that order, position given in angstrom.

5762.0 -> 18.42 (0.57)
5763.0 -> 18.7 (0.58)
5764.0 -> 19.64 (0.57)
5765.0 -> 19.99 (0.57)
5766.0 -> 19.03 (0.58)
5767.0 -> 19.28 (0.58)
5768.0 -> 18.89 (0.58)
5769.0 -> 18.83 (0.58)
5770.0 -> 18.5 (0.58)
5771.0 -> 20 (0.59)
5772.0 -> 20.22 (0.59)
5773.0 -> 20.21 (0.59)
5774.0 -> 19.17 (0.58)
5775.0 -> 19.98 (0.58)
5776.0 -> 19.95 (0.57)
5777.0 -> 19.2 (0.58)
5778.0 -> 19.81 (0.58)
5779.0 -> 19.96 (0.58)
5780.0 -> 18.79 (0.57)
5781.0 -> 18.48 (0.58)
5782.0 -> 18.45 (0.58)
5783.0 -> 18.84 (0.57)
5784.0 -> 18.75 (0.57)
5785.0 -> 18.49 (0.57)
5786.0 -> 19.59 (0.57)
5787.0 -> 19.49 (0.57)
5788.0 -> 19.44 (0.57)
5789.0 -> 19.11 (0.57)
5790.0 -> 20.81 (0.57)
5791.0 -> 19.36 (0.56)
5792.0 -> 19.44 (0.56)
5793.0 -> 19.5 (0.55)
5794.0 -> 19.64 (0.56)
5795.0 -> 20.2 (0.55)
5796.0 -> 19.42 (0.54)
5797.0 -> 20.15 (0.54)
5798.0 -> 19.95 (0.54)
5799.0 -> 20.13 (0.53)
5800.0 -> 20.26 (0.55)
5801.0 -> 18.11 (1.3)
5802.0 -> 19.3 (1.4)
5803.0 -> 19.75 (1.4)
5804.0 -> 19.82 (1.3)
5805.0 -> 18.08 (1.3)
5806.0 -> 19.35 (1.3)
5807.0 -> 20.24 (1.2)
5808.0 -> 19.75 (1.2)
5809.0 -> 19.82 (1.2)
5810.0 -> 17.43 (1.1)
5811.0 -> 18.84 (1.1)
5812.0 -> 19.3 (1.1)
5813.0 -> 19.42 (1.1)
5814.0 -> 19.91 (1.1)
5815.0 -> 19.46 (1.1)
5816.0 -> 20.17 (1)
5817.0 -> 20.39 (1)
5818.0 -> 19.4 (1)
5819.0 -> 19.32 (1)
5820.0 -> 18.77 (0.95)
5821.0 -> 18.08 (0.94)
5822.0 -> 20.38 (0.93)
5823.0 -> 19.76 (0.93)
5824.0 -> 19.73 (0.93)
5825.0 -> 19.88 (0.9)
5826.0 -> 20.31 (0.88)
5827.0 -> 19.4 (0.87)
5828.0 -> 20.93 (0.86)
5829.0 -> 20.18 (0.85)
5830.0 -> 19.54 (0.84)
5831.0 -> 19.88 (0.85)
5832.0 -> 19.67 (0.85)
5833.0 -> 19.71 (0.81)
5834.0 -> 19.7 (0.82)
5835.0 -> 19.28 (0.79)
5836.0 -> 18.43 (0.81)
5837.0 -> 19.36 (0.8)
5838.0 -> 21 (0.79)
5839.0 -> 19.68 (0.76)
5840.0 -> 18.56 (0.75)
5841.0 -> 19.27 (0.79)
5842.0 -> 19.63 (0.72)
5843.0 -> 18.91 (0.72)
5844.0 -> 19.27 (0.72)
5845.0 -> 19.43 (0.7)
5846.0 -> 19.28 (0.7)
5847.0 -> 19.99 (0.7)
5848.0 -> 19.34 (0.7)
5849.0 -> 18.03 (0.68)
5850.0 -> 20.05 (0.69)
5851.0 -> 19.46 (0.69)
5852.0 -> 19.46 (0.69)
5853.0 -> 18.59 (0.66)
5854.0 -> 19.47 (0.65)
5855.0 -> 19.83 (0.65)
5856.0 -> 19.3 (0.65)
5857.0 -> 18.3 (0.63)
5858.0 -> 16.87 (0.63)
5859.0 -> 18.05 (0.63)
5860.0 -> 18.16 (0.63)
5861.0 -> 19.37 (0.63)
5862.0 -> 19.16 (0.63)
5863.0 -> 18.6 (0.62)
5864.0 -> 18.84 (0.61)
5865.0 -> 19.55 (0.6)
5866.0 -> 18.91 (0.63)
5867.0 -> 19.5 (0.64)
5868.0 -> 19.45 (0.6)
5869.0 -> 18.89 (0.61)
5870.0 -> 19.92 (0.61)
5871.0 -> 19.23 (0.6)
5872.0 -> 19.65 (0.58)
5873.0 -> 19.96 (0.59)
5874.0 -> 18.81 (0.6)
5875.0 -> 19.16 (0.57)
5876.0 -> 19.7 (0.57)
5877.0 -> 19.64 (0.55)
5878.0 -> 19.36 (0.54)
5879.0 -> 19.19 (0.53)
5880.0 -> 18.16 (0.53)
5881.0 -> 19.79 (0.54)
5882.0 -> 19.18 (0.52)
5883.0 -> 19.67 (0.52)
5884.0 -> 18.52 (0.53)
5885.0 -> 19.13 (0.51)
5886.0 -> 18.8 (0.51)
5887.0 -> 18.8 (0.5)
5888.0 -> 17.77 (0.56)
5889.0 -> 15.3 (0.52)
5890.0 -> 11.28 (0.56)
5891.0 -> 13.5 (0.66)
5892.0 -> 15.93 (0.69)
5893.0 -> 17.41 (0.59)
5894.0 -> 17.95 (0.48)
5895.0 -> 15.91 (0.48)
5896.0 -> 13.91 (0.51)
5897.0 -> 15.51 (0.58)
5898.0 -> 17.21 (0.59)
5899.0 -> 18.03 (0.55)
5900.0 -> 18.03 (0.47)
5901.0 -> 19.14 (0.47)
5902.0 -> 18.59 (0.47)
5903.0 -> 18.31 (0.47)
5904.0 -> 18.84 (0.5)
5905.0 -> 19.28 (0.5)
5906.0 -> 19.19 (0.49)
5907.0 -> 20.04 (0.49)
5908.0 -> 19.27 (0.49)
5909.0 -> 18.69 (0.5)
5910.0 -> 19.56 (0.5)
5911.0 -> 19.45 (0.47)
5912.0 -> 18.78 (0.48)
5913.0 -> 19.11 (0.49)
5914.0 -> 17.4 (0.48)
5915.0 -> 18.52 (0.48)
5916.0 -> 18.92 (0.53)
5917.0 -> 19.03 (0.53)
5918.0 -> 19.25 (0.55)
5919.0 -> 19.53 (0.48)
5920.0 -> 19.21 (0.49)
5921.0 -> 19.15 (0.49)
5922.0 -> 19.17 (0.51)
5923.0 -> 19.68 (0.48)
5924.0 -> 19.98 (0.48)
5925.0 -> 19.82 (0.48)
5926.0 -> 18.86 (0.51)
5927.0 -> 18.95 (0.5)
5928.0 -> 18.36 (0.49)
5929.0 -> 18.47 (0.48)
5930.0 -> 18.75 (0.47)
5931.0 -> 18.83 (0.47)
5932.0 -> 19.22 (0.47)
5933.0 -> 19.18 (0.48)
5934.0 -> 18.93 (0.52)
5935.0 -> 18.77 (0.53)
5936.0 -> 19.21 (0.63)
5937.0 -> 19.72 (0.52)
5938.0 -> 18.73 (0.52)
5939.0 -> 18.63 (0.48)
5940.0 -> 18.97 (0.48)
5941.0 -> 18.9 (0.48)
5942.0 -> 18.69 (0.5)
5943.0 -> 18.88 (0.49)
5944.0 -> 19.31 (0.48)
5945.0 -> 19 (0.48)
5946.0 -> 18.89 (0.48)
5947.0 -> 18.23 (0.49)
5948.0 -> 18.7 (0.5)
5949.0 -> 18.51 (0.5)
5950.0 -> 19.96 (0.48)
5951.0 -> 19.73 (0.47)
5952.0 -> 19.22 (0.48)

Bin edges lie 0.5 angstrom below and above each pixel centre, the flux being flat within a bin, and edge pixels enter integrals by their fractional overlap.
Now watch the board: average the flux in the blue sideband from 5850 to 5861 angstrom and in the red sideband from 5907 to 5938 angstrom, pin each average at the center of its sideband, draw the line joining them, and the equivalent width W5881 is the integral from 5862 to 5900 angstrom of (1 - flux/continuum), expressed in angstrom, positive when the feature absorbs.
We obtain 1.6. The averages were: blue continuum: 18.8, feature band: 18.1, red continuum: 19.1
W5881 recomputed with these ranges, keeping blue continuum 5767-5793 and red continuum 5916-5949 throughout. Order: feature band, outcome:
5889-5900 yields 1.9 angstrom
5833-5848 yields -0.2 angstrom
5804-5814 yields 0.0 angstrom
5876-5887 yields 0.0 angstrom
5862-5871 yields 0.0 angstrom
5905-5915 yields 0.0 angstrom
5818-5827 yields -0.1 angstrom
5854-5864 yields 0.3 angstrom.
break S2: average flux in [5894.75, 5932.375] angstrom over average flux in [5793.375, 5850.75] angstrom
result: 0.95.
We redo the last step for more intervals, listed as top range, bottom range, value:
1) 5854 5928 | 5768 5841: 0.95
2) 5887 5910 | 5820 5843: 0.88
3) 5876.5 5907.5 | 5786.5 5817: 0.91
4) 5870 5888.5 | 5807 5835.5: 0.98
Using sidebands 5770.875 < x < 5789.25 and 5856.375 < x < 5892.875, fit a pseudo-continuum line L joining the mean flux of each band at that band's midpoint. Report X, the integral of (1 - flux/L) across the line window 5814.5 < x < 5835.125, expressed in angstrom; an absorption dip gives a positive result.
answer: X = -0.87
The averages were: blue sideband 19.4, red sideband 18.4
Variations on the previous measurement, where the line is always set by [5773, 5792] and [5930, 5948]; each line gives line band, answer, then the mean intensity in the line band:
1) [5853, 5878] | 0.0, 19.1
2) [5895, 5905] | 0.8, 17.5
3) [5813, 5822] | -0.1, 19.5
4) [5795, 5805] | -0.2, 19.6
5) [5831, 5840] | -0.2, 19.6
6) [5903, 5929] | -0.1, 19.1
